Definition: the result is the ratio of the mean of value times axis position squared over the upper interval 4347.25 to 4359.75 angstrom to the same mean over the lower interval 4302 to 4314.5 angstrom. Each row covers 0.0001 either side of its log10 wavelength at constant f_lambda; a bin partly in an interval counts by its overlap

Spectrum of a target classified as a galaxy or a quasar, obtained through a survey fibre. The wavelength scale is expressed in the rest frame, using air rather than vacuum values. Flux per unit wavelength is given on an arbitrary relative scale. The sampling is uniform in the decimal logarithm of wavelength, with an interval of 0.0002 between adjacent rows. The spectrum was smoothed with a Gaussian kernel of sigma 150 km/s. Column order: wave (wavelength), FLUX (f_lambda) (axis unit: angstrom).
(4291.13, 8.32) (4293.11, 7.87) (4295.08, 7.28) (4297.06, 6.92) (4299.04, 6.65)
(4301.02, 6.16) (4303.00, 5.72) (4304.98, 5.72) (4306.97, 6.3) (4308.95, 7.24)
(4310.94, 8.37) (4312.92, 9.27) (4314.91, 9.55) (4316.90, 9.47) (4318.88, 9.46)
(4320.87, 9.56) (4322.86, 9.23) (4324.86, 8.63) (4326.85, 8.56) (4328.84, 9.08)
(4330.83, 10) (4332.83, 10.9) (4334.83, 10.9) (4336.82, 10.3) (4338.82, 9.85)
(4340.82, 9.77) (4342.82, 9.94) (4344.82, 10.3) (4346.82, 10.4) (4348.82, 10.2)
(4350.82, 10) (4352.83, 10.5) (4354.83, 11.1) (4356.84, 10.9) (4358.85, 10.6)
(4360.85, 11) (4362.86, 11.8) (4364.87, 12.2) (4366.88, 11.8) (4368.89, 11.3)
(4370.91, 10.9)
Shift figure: 1.49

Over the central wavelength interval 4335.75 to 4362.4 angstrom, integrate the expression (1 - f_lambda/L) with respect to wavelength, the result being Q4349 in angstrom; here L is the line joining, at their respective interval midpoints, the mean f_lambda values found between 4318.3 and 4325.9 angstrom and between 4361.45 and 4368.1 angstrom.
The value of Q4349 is 1.1 angstrom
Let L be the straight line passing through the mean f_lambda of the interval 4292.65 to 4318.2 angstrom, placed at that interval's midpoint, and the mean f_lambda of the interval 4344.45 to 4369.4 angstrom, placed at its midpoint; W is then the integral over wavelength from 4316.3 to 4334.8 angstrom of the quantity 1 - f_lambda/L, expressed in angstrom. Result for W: -1.5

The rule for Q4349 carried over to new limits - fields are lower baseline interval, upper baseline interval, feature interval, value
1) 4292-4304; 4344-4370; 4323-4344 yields -1.1 angstrom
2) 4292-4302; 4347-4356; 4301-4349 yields -1.2 angstrom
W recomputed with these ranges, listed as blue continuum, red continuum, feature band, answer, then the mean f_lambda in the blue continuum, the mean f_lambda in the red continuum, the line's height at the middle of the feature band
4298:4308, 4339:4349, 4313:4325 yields -2.7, 6.12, 10.1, 7.67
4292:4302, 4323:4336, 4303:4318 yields 0.6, 6.99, 9.66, 8.1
